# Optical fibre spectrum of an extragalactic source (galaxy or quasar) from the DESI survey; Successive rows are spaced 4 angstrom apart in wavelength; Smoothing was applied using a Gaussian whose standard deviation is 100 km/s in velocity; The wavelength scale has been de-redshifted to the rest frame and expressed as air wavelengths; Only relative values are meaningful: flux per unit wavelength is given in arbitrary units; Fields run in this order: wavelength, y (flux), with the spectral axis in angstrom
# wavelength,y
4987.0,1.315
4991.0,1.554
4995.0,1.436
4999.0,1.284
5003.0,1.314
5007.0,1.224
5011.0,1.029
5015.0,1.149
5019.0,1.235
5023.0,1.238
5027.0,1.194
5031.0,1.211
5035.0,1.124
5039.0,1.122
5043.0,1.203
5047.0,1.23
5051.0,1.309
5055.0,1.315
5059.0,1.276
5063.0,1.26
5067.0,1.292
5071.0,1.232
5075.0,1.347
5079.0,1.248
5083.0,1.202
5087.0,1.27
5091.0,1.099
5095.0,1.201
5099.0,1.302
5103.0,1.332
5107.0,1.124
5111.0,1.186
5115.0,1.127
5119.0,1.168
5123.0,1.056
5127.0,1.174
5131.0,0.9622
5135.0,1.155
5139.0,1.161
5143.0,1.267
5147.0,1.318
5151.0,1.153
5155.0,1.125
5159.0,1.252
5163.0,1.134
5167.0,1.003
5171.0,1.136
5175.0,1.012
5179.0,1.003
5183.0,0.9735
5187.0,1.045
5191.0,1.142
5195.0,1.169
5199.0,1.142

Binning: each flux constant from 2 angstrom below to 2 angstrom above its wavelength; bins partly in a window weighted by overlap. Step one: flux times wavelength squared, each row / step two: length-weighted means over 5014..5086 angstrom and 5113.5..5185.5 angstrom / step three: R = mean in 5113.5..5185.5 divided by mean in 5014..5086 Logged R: 0.94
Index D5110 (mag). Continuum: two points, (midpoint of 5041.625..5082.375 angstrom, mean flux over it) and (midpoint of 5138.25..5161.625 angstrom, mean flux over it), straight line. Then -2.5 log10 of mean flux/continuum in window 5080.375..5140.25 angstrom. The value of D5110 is 0.06 mag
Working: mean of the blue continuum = 1.27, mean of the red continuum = 1.21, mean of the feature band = 1.17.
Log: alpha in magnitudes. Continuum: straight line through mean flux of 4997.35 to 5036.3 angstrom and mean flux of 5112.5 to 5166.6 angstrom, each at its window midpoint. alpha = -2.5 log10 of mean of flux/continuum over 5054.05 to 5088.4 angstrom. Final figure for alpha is -0.08 mag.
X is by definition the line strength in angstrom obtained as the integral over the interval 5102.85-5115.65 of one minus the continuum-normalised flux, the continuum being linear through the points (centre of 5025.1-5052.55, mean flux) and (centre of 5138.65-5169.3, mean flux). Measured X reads 0.1 angstrom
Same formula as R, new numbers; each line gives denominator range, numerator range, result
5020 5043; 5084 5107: 1.07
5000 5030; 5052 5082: 1.09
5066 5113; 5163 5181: 0.88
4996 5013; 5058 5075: 1.07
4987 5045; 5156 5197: 0.93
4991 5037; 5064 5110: 1.03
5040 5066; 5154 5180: 0.91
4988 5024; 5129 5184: 0.93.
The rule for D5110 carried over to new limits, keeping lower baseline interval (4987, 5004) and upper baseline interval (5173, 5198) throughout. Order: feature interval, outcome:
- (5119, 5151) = -0.008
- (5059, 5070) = 0.000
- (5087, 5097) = 0.046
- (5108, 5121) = 0.025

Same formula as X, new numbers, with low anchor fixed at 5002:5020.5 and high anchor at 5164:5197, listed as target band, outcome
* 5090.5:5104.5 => -1.5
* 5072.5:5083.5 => -1.3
